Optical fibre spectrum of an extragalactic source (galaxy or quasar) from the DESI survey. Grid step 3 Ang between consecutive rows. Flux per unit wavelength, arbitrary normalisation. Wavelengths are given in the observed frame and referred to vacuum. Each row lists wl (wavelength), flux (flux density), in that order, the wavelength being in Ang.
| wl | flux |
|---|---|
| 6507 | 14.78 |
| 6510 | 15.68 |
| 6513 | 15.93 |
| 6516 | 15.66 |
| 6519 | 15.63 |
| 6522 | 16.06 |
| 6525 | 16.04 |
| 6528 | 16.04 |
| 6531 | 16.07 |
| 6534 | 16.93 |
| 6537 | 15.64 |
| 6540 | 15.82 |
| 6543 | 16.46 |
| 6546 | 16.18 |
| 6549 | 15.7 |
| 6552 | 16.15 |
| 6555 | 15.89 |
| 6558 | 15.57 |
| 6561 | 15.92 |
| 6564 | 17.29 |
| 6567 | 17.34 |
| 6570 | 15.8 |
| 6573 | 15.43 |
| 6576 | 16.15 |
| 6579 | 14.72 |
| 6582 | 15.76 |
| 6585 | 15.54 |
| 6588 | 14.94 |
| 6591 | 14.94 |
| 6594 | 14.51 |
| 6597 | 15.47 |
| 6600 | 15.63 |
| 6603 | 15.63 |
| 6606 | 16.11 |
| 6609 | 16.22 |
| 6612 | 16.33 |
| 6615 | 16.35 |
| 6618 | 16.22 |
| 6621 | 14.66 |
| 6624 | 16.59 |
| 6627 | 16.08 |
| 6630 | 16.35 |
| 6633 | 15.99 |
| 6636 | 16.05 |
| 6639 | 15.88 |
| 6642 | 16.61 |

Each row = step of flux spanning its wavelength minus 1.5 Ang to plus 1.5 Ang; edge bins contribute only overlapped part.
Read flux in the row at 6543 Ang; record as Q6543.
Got 16.46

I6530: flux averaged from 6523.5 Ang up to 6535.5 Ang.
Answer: 16.3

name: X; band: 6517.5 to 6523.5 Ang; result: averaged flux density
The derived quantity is 15.8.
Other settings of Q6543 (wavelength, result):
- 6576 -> 16.15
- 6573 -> 15.43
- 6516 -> 15.66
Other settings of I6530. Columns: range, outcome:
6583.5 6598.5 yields 15.1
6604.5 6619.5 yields 16.2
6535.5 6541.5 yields 15.7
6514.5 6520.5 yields 15.6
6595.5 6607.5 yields 15.7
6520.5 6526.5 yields 16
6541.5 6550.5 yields 16.1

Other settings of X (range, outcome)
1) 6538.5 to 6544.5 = 16.1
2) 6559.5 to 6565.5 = 16.6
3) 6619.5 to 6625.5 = 15.6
